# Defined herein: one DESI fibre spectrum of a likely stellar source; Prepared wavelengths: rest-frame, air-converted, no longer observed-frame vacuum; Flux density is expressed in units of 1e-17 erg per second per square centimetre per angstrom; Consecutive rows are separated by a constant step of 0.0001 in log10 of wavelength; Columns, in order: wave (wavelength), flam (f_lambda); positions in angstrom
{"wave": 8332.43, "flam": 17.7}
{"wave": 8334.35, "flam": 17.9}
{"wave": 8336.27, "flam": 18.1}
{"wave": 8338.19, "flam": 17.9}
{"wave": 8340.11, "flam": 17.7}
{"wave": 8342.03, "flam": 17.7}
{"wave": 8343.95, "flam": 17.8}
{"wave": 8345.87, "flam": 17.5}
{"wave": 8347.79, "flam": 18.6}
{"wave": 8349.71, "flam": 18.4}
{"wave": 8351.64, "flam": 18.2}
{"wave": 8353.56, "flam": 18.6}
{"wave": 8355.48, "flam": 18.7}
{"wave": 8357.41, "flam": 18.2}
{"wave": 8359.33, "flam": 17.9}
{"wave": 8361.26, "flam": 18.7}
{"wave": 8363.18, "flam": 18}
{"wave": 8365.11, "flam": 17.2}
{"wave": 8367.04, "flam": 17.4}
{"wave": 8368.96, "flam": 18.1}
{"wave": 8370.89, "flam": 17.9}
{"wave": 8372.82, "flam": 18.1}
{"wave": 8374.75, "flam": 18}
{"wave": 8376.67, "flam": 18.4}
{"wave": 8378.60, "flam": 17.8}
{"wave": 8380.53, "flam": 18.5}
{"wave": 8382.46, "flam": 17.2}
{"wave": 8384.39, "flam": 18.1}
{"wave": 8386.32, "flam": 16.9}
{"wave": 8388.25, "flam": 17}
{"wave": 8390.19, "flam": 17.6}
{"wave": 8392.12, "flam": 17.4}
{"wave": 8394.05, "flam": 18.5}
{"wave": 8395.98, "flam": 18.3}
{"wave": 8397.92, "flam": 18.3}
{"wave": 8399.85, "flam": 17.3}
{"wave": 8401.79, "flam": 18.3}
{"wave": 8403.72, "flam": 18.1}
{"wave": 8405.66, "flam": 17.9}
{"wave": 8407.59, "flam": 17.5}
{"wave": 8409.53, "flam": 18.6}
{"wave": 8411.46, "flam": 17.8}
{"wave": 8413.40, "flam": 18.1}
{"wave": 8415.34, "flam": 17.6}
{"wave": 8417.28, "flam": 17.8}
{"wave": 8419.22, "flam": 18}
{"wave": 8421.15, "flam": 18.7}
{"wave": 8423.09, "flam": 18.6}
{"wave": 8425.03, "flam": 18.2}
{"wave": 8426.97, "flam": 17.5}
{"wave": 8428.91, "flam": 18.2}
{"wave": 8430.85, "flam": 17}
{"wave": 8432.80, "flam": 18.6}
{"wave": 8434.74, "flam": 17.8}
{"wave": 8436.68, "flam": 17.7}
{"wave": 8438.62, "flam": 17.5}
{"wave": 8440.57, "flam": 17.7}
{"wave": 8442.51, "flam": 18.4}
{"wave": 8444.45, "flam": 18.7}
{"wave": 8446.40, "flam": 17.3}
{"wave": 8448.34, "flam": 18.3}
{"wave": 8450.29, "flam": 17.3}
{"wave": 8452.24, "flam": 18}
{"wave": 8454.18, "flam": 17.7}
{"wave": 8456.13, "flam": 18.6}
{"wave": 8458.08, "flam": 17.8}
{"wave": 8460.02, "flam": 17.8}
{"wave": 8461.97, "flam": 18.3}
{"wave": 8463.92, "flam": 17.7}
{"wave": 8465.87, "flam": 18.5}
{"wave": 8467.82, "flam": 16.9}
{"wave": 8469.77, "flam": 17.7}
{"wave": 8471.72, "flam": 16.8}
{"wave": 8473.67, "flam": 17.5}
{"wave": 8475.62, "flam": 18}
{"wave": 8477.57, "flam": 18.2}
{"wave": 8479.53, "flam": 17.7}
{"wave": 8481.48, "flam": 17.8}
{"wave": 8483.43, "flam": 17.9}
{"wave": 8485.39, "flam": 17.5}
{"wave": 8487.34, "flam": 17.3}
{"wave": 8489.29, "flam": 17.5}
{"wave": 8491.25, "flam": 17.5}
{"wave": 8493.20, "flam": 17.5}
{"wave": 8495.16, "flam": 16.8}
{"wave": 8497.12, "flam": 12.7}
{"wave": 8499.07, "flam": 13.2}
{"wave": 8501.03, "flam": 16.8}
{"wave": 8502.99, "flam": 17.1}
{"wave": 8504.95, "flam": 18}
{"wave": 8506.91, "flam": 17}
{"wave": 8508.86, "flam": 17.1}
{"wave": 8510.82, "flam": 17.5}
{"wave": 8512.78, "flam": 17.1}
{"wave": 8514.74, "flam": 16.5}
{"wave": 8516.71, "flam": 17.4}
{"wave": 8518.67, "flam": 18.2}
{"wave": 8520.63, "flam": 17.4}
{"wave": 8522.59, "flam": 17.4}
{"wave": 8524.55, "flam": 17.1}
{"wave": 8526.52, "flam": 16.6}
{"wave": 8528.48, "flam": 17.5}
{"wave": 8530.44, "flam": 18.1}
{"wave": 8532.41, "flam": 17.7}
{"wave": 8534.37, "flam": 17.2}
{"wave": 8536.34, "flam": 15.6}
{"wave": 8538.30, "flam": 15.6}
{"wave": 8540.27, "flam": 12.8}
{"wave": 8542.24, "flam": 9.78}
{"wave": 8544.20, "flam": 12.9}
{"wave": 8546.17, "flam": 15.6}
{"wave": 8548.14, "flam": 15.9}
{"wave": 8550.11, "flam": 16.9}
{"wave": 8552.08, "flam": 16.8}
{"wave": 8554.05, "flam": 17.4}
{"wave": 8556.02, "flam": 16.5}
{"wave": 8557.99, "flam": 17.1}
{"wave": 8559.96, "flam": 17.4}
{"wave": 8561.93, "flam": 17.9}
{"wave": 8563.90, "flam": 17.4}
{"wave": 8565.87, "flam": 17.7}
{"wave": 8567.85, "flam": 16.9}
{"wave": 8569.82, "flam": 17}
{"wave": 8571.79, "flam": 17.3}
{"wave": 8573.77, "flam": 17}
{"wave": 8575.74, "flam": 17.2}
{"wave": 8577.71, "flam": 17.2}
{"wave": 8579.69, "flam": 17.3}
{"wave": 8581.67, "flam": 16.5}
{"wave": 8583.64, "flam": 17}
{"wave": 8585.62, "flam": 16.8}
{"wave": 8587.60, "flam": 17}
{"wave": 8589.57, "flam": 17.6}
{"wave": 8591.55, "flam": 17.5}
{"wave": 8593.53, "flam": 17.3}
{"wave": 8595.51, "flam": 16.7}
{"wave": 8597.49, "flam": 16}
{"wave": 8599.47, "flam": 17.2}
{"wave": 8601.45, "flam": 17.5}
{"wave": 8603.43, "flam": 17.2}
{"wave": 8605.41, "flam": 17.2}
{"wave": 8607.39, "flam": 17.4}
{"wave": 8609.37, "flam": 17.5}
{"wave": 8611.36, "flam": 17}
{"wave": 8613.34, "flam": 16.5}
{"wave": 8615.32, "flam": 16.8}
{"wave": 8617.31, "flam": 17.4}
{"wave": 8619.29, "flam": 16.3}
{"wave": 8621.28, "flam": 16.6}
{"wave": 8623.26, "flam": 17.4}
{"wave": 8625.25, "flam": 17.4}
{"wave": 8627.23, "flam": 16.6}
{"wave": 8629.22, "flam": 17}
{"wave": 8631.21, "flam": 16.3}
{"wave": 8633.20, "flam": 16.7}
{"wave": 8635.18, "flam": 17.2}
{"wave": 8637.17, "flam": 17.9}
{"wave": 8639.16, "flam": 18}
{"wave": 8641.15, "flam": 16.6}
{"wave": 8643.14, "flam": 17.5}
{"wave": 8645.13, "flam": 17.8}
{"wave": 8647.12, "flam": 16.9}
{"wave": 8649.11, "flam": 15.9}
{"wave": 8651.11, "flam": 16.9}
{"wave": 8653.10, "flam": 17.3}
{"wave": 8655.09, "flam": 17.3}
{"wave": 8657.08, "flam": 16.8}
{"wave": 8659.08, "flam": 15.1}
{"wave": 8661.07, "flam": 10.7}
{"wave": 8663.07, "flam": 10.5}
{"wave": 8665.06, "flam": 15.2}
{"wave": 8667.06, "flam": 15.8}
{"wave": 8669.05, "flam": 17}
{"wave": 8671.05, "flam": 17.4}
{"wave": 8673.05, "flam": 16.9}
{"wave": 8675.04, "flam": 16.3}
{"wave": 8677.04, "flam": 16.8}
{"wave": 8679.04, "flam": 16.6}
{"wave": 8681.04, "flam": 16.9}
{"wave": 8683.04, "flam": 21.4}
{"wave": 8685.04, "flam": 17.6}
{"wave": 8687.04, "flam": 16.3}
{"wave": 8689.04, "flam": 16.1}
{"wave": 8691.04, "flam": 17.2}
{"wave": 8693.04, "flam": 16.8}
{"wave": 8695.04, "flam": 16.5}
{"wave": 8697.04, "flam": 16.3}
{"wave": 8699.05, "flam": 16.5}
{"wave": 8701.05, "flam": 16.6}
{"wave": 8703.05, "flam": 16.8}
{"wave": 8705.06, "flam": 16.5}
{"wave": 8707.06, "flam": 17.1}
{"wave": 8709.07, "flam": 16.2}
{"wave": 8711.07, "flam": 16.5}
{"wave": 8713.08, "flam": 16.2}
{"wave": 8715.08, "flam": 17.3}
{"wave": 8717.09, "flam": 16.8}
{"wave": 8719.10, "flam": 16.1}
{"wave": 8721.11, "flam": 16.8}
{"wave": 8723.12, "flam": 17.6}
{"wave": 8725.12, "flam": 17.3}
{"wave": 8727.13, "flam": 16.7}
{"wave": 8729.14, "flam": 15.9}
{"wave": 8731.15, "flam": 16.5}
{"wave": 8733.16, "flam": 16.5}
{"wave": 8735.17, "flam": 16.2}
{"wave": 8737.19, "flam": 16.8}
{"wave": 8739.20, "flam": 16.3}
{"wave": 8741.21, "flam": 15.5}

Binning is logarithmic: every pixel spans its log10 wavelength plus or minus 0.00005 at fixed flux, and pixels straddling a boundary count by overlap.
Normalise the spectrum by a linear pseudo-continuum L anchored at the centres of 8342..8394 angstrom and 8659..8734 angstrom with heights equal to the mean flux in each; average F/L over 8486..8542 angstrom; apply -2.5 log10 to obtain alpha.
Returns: 0.04 mag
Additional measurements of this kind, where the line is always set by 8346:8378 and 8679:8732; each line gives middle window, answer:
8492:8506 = 0.10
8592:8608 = 0.01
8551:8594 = 0.01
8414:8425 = -0.01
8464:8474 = 0.01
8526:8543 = 0.12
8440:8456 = -0.01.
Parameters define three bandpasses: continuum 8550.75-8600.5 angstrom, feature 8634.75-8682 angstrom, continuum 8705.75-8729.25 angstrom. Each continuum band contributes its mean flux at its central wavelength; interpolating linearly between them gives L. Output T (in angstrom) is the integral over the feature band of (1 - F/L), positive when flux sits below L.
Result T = 1.7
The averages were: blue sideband 17.1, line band 16.3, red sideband 16.7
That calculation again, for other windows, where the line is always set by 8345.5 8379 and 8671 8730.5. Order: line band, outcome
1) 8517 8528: 0.10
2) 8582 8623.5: 0.46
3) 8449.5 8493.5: -0.04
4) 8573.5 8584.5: 0.17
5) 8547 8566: 0.36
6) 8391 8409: 0.00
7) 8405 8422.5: -0.09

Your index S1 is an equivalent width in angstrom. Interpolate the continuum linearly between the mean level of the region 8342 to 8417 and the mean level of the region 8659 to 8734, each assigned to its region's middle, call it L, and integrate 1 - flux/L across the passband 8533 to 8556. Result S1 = 2.6 angstrom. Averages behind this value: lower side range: 18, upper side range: 16.4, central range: 15.2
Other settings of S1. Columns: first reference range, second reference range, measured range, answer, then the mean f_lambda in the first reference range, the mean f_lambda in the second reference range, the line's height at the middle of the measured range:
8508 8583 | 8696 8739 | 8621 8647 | -0.8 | 16.6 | 16.6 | 16.6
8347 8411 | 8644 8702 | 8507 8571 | 2.1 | 18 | 16.4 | 17.1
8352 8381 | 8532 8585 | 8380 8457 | -1.3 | 18.1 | 16.3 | 17.6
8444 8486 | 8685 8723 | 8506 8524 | 0.3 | 17.8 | 16.6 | 17.6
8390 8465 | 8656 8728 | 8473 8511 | 1.2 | 18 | 16.4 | 17.6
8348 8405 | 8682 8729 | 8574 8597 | 0.3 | 18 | 16.9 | 17.3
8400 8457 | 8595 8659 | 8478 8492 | 0.1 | 18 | 17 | 17.7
